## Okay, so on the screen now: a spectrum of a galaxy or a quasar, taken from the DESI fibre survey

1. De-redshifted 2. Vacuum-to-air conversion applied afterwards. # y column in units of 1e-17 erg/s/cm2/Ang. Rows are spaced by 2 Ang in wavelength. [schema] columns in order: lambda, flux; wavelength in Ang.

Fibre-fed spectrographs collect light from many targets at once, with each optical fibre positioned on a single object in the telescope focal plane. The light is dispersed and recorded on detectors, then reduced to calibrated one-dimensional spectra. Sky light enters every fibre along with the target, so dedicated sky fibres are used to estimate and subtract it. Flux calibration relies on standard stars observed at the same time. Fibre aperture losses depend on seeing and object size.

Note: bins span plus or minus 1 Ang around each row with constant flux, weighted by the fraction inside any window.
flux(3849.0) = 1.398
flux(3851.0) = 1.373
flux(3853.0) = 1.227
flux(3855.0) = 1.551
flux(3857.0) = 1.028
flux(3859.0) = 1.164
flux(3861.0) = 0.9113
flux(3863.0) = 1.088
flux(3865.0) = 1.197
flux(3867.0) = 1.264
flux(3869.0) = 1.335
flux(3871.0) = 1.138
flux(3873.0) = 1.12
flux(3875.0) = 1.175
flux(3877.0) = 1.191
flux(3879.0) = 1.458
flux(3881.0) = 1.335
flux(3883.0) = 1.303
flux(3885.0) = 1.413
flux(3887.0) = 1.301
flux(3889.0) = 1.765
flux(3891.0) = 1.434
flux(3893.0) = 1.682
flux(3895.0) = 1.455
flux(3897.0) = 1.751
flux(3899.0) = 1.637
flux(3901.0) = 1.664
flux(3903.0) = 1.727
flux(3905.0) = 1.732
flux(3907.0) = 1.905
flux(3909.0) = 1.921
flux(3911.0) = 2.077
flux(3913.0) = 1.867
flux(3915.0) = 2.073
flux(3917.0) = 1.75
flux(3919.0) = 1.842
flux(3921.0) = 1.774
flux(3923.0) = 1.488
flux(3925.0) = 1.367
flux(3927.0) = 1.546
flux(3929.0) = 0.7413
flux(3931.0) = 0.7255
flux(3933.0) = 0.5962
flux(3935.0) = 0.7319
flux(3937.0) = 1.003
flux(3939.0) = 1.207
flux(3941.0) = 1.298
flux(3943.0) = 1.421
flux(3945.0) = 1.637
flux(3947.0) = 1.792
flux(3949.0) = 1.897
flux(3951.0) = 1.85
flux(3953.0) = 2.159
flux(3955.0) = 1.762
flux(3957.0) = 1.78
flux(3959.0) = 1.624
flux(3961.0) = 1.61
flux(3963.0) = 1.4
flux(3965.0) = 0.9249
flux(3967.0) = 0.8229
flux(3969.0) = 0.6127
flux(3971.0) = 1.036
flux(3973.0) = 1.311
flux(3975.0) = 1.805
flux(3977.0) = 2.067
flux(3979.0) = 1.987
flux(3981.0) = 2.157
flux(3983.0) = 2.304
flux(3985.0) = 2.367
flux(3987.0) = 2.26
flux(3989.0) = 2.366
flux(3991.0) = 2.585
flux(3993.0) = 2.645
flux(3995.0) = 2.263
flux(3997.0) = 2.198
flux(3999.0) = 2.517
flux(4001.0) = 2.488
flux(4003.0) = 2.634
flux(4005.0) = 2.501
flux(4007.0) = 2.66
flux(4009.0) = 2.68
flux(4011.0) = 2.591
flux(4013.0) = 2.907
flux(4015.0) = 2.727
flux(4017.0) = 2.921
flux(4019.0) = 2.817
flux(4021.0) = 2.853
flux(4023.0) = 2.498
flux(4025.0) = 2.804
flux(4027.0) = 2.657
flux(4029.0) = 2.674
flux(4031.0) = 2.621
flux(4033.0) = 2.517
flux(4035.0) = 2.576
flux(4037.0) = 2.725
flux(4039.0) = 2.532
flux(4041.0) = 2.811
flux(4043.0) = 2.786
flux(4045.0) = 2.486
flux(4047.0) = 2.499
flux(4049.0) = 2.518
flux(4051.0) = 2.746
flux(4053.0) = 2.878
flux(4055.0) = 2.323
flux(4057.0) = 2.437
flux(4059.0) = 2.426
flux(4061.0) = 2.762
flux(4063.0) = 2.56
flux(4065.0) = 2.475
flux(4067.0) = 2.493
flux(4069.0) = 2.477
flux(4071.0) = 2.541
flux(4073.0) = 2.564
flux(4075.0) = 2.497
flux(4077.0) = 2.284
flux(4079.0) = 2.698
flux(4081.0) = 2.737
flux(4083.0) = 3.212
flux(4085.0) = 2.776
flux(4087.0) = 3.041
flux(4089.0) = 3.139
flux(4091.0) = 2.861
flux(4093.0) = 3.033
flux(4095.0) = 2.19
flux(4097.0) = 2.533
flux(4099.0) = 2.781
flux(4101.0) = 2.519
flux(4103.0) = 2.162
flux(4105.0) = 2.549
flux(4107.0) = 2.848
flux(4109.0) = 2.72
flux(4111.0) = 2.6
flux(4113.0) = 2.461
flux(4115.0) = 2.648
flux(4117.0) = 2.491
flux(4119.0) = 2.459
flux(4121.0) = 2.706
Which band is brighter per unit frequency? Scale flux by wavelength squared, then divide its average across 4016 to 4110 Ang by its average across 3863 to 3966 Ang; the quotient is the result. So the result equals 1.92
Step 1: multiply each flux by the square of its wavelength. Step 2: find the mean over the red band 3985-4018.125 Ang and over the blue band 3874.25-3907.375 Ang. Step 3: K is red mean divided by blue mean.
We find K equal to 1.8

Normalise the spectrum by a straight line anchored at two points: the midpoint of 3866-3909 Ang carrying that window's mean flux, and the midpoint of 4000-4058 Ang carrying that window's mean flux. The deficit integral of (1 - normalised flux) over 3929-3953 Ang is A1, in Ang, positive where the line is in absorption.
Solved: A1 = 7.9 Ang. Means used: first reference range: 1.48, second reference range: 2.65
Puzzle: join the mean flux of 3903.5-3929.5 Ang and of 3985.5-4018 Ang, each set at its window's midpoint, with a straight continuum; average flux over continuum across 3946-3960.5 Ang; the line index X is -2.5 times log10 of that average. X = 0.14 mag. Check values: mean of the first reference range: 1.72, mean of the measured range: 1.83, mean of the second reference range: 2.56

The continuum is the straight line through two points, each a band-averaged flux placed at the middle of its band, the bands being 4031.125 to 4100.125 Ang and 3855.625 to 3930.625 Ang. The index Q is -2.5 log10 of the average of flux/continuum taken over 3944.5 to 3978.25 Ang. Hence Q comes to 0.24 mag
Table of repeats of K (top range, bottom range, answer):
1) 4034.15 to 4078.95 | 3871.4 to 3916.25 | 1.75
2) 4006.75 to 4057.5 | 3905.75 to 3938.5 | 1.93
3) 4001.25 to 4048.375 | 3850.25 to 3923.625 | 1.92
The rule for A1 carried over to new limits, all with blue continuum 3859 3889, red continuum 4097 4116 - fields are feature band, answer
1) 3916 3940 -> 4.88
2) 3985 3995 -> -2.72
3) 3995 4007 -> -2.96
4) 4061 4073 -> -0.91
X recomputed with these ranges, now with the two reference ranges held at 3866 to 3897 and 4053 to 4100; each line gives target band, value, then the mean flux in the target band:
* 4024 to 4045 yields -0.12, 2.66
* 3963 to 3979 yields 0.46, 1.28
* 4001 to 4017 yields -0.21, 2.68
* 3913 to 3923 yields -0.14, 1.82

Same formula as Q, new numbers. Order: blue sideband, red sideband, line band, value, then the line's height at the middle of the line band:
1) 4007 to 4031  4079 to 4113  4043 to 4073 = 0.07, 2.73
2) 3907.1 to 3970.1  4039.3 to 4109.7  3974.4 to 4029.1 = -0.23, 2.01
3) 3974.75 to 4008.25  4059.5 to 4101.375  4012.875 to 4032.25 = -0.11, 2.47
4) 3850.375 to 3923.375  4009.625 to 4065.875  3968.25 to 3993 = 0.14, 2.21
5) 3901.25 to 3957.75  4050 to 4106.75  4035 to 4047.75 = -0.12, 2.37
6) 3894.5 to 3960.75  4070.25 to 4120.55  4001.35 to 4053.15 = -0.21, 2.21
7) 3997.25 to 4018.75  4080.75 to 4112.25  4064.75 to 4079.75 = 0.09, 2.71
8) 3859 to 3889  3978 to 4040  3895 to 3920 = -0.16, 1.57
